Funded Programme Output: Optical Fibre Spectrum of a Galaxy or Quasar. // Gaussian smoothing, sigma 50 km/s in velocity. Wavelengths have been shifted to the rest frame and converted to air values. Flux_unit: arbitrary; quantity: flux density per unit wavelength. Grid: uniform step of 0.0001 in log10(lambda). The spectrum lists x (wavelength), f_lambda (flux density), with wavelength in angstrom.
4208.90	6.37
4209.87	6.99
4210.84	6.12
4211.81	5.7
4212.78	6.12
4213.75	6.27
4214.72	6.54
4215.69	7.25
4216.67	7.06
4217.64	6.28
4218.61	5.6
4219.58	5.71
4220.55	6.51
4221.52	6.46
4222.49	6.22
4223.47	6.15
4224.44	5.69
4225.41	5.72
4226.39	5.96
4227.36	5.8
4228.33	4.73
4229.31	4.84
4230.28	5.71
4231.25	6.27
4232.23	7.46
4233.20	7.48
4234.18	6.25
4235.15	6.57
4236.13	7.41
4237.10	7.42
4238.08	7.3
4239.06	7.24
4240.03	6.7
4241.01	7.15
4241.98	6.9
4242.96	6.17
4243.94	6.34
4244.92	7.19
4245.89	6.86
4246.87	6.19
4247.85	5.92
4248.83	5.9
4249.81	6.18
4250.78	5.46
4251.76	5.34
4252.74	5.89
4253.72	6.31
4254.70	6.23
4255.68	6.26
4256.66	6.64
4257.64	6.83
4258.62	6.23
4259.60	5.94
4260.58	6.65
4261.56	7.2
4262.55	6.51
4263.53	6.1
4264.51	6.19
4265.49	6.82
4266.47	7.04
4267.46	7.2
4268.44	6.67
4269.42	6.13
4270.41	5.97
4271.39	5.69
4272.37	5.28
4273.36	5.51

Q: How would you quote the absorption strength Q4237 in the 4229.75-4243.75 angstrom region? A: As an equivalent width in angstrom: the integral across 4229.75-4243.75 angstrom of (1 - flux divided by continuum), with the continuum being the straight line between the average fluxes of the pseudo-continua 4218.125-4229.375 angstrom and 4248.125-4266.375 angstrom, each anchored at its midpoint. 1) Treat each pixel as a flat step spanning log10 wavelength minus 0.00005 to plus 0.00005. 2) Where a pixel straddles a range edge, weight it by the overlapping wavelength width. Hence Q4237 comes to -1.98 angstrom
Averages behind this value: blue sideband 5.82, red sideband 6.27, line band 6.84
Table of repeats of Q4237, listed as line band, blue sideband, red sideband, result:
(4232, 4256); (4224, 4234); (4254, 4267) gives -1.3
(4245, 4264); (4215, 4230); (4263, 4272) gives 0.1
